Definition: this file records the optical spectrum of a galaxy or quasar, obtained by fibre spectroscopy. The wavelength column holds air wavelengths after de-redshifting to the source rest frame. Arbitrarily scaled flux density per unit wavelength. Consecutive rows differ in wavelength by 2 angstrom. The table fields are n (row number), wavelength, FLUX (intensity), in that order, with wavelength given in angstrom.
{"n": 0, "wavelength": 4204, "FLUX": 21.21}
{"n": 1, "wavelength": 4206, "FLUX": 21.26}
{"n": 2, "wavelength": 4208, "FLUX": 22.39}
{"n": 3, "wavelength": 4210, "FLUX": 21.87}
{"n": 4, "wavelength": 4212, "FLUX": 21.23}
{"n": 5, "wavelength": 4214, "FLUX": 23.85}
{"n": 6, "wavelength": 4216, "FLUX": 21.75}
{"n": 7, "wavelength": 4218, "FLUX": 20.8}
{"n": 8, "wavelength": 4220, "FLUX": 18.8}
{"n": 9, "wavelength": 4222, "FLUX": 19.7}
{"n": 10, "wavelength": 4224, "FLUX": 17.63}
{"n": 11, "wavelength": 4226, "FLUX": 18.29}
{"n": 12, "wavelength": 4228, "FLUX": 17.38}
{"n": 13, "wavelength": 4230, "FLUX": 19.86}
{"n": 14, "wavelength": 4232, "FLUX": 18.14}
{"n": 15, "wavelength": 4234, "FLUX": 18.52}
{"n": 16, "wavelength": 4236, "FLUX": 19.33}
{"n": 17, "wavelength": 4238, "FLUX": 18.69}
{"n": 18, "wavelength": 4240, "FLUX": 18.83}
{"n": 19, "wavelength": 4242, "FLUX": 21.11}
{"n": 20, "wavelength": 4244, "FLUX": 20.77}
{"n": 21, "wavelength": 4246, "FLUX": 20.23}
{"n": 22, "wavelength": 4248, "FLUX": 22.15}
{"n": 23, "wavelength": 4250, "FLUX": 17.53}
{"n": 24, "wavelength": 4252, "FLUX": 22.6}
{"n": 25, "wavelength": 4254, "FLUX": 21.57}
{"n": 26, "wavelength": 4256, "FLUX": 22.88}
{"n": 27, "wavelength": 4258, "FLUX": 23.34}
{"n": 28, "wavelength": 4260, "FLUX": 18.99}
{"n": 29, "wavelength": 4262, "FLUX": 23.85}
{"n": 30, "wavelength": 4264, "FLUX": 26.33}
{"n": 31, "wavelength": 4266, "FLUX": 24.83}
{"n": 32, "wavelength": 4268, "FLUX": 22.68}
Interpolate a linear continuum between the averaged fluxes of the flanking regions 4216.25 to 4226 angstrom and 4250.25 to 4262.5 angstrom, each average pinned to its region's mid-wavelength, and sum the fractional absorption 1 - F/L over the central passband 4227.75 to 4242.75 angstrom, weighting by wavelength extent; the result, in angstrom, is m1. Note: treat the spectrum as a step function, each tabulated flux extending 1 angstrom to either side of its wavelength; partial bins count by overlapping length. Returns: 1.0 angstrom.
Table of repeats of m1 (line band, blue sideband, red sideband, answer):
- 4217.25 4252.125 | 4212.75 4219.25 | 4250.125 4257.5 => 4.03 angstrom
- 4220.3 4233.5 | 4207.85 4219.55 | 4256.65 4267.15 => 2.21 angstrom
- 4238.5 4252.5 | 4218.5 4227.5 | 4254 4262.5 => 0.35 angstrom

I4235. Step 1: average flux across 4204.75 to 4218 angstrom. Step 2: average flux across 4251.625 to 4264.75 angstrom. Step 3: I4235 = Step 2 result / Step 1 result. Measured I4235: 1.04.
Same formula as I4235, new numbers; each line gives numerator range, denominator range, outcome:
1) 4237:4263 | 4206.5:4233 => 1.04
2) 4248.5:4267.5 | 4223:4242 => 1.20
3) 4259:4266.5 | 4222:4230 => 1.28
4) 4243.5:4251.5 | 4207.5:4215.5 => 0.91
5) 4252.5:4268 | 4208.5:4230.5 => 1.14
